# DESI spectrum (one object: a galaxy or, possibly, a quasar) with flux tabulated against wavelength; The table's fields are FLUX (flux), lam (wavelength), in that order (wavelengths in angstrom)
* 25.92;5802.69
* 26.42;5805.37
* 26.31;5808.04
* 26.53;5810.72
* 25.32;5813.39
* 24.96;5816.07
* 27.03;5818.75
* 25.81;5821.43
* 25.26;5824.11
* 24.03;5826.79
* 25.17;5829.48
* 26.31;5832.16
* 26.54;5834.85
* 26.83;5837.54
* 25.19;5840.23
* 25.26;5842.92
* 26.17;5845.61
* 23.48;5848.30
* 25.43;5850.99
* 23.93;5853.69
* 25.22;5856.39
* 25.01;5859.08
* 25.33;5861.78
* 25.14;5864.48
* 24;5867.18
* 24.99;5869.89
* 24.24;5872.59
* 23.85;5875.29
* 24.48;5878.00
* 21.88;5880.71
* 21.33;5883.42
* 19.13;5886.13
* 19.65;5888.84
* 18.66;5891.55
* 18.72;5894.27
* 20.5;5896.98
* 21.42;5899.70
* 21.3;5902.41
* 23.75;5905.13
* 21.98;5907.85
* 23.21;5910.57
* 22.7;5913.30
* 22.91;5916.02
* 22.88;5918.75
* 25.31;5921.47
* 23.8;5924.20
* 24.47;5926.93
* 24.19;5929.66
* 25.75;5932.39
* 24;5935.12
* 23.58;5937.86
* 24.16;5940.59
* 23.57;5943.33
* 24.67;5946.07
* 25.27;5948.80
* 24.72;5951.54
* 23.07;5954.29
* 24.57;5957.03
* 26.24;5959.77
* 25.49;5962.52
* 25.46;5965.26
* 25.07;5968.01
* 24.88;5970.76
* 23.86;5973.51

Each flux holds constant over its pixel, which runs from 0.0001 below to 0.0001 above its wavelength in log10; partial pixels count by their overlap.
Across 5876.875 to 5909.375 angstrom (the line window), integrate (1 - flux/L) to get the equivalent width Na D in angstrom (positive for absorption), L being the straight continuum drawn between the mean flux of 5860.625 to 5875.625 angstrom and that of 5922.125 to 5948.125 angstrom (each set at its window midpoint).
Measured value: 4.6 angstrom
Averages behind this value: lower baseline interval 24.6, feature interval 21.1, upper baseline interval 24.3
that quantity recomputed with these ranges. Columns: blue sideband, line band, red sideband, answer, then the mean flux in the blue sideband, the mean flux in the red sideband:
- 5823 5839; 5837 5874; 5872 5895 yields -2.13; 25.7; 21.3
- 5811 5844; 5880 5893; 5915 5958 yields 2.53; 25.7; 24.2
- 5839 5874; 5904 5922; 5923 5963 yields 1.08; 24.9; 24.5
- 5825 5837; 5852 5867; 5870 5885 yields -0.45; 25.6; 23.2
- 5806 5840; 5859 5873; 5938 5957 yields 0.26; 25.8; 24.2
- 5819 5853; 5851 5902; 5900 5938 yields 3.86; 25.5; 23.5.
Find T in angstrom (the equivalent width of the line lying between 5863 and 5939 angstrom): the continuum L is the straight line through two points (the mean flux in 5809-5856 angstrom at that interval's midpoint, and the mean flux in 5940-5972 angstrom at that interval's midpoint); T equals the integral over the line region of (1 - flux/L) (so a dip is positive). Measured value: 7.0 angstrom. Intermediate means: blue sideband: 25.5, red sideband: 24.8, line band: 22.8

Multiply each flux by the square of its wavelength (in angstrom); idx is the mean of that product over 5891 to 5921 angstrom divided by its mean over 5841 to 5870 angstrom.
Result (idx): 0.89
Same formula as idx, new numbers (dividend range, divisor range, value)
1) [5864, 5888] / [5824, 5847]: 0.91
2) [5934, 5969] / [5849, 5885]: 1.05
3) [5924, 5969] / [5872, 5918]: 1.15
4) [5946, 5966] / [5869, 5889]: 1.14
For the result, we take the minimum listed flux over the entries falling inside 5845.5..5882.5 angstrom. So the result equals 21.88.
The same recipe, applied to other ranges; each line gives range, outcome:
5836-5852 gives 23.48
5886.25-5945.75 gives 18.66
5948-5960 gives 23.07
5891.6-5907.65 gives 18.72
